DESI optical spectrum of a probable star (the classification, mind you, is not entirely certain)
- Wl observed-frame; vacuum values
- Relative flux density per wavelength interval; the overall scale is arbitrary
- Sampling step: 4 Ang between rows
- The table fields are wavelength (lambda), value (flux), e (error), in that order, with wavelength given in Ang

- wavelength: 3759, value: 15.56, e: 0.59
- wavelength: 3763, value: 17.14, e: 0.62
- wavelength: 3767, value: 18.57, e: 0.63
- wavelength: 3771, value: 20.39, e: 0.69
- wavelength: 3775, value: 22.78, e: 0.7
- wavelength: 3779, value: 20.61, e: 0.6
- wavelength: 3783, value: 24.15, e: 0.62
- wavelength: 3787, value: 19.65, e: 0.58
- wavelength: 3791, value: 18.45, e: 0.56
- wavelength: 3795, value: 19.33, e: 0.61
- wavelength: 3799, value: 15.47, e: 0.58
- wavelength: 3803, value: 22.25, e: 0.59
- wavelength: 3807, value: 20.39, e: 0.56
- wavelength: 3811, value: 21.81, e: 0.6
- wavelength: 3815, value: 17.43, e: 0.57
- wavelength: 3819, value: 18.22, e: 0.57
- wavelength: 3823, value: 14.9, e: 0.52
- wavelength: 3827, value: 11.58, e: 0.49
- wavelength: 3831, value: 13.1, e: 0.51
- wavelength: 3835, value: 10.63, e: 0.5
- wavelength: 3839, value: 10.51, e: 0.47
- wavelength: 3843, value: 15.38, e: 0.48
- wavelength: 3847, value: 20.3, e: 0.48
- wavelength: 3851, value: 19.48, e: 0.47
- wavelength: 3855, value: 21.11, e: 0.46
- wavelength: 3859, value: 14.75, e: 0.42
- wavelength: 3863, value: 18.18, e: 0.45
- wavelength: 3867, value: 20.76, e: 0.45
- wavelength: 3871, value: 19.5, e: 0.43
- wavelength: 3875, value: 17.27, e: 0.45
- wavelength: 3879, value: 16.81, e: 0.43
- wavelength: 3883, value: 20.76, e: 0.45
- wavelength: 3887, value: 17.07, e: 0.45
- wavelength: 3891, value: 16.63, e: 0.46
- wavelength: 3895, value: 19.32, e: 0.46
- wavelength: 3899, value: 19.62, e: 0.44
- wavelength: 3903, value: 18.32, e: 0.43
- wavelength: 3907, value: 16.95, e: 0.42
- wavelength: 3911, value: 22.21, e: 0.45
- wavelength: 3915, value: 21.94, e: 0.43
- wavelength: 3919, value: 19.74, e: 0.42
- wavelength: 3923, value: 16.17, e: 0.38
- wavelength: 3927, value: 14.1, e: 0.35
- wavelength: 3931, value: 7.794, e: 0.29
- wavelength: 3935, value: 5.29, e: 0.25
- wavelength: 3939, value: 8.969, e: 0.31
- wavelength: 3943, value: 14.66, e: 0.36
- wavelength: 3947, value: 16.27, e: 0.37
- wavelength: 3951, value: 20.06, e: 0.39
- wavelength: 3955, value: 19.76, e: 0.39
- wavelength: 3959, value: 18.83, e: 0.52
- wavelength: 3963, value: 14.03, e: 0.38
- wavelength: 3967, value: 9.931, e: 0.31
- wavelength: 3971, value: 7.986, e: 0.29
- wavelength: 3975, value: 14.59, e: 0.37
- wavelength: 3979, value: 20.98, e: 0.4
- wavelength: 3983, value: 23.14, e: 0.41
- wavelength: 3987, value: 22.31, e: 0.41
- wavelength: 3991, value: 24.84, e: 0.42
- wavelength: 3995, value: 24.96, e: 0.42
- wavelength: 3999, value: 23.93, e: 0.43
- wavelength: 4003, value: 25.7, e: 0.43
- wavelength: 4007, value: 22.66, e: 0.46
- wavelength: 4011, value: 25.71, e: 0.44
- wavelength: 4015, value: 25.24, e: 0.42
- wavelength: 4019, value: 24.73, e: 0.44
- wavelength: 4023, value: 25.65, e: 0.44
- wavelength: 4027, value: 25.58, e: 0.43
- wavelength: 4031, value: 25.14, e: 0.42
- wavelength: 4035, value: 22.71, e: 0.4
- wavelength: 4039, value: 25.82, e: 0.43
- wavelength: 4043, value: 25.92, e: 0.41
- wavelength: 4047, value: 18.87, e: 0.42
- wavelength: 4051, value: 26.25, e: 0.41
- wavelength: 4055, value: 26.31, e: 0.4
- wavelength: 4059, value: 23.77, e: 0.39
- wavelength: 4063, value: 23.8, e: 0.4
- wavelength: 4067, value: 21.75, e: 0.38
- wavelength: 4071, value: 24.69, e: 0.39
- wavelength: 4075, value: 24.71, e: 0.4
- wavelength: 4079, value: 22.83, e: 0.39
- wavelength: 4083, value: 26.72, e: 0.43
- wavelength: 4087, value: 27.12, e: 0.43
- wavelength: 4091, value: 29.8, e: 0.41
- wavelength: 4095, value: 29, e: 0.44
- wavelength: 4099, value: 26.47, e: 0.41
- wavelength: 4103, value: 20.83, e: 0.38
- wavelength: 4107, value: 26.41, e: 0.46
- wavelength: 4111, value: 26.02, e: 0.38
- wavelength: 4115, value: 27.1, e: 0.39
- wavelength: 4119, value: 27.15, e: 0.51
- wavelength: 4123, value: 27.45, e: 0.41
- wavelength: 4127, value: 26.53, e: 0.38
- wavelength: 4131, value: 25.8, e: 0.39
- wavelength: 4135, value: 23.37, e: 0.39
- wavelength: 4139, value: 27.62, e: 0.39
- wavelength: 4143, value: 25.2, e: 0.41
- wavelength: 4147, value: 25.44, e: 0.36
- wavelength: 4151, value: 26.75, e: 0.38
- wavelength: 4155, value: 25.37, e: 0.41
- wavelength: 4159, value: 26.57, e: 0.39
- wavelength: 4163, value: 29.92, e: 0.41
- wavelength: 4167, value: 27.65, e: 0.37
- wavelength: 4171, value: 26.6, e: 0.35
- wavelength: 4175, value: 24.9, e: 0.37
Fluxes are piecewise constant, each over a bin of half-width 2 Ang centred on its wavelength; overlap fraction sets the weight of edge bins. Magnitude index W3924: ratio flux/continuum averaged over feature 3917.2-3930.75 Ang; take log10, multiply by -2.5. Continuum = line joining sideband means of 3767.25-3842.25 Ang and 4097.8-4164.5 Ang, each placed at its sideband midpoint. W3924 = 0.32 mag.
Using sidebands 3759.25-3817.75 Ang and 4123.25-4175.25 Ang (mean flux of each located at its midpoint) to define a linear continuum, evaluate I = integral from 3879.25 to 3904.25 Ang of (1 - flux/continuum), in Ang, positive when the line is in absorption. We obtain 3.6 Ang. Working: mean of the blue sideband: 19.7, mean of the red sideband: 26.4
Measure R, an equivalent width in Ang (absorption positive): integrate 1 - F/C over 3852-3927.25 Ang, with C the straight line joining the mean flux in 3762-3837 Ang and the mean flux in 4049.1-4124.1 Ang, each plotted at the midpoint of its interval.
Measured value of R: 7.2 Ang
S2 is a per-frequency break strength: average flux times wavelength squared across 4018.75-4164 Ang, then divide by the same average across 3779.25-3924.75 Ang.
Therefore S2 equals 1.59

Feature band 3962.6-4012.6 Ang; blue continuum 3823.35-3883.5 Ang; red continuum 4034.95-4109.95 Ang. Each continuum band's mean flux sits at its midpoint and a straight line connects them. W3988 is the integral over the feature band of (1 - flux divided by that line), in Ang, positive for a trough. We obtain 3.8 Ang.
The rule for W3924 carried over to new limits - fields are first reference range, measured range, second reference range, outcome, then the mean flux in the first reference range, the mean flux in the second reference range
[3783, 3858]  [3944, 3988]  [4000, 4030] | 0.34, 17.4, 25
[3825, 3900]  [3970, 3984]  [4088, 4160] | 0.24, 17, 26.3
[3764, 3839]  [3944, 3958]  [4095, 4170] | 0.18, 18.1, 26.3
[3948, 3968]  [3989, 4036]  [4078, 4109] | -0.20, 16.8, 26.3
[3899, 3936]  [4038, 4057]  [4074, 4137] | -0.07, 16.3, 26.1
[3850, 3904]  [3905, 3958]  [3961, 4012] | 0.22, 18.5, 19.9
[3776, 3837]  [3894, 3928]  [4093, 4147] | 0.10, 17.9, 26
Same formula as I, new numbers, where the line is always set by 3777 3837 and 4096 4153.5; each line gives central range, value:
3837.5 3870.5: 2.3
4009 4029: -1.8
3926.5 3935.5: 5.2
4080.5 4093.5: -1.4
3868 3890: 1.5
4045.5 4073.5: 0.6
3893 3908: 1.2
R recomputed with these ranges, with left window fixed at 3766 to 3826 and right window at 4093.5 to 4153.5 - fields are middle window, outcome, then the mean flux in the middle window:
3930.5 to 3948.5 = 9.4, 10.7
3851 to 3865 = 1.7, 18.2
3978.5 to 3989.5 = 0.4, 22.4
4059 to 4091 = 0.4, 24.8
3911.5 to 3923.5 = 1.0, 20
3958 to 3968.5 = 4.0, 14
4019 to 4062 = -0.4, 24.6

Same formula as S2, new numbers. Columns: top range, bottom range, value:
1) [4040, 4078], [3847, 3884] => 1.41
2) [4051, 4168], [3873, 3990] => 1.70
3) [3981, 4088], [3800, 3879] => 1.57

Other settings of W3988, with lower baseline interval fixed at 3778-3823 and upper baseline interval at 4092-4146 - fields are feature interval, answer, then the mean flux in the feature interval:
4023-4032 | -0.4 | 25.4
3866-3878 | 1.2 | 18.8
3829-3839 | 4.3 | 11.6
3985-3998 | -0.3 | 24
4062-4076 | 0.8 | 23.7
